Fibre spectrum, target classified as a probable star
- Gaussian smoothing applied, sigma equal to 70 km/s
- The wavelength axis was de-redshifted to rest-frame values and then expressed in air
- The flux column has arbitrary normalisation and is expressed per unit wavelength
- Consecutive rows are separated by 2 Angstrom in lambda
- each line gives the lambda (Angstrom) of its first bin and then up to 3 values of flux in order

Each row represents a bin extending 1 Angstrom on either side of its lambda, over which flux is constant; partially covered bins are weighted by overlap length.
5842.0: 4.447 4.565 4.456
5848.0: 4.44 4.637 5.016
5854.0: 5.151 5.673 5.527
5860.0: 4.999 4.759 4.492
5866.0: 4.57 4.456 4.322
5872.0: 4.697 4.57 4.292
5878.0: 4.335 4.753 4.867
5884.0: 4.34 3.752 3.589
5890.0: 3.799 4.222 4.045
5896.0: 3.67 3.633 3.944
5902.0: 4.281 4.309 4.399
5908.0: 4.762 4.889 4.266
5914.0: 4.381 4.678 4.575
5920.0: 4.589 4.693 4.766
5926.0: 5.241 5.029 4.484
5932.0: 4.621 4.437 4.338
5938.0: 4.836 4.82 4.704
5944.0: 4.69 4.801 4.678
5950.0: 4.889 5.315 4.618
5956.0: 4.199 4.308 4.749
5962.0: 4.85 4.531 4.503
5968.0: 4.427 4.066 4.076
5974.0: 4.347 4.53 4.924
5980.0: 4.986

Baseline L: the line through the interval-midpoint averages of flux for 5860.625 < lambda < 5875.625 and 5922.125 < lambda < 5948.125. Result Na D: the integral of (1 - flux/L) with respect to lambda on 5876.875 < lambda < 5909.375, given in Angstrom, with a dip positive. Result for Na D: 3.1 Angstrom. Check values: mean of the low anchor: 4.55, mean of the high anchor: 4.73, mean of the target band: 4.18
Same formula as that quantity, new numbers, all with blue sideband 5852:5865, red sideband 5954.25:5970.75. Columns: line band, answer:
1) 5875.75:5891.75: 2.4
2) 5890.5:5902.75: 2.3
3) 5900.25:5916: 1.1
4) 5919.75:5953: -1.0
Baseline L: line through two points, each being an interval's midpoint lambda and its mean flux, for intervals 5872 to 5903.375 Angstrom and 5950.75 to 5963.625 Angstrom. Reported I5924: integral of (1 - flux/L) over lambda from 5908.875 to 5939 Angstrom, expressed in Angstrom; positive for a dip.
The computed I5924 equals -1.6 Angstrom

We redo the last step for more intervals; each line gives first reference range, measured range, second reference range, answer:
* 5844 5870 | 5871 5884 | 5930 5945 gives 0.5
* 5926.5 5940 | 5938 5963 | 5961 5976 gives -1.0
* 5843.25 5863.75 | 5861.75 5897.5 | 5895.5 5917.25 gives 2.6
